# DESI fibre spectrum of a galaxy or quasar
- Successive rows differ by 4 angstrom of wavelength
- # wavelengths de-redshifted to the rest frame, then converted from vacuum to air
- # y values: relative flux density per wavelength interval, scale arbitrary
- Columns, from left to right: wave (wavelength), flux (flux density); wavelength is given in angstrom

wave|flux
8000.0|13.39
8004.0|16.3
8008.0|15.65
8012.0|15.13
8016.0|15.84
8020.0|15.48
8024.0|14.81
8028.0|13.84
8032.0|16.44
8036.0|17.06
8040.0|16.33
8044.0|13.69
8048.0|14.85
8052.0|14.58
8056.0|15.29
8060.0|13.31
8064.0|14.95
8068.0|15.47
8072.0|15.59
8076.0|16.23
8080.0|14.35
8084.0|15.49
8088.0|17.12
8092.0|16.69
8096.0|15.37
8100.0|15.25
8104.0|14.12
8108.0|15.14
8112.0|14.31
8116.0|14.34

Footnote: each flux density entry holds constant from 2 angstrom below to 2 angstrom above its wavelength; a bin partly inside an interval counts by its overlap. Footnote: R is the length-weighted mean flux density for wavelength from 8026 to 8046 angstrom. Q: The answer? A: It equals 15.5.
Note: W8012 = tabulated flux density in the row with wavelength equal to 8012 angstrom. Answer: 15.13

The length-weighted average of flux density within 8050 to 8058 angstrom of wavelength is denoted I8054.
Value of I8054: 14.9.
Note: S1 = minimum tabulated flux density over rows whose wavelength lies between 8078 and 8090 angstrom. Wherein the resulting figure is 14.35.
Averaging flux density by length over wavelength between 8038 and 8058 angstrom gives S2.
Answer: 14.9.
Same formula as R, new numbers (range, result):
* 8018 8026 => 15.1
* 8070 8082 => 15.4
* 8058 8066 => 14.1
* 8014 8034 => 15.3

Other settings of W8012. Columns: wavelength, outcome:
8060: 13.31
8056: 15.29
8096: 15.37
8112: 14.31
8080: 14.35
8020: 15.48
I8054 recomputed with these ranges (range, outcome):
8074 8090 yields 15.8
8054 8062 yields 14.3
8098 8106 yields 14.7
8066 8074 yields 15.5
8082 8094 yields 16.4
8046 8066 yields 14.6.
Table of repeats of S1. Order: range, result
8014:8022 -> 15.48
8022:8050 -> 13.69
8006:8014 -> 15.13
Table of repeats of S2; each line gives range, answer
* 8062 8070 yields 15.2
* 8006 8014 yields 15.4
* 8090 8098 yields 16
